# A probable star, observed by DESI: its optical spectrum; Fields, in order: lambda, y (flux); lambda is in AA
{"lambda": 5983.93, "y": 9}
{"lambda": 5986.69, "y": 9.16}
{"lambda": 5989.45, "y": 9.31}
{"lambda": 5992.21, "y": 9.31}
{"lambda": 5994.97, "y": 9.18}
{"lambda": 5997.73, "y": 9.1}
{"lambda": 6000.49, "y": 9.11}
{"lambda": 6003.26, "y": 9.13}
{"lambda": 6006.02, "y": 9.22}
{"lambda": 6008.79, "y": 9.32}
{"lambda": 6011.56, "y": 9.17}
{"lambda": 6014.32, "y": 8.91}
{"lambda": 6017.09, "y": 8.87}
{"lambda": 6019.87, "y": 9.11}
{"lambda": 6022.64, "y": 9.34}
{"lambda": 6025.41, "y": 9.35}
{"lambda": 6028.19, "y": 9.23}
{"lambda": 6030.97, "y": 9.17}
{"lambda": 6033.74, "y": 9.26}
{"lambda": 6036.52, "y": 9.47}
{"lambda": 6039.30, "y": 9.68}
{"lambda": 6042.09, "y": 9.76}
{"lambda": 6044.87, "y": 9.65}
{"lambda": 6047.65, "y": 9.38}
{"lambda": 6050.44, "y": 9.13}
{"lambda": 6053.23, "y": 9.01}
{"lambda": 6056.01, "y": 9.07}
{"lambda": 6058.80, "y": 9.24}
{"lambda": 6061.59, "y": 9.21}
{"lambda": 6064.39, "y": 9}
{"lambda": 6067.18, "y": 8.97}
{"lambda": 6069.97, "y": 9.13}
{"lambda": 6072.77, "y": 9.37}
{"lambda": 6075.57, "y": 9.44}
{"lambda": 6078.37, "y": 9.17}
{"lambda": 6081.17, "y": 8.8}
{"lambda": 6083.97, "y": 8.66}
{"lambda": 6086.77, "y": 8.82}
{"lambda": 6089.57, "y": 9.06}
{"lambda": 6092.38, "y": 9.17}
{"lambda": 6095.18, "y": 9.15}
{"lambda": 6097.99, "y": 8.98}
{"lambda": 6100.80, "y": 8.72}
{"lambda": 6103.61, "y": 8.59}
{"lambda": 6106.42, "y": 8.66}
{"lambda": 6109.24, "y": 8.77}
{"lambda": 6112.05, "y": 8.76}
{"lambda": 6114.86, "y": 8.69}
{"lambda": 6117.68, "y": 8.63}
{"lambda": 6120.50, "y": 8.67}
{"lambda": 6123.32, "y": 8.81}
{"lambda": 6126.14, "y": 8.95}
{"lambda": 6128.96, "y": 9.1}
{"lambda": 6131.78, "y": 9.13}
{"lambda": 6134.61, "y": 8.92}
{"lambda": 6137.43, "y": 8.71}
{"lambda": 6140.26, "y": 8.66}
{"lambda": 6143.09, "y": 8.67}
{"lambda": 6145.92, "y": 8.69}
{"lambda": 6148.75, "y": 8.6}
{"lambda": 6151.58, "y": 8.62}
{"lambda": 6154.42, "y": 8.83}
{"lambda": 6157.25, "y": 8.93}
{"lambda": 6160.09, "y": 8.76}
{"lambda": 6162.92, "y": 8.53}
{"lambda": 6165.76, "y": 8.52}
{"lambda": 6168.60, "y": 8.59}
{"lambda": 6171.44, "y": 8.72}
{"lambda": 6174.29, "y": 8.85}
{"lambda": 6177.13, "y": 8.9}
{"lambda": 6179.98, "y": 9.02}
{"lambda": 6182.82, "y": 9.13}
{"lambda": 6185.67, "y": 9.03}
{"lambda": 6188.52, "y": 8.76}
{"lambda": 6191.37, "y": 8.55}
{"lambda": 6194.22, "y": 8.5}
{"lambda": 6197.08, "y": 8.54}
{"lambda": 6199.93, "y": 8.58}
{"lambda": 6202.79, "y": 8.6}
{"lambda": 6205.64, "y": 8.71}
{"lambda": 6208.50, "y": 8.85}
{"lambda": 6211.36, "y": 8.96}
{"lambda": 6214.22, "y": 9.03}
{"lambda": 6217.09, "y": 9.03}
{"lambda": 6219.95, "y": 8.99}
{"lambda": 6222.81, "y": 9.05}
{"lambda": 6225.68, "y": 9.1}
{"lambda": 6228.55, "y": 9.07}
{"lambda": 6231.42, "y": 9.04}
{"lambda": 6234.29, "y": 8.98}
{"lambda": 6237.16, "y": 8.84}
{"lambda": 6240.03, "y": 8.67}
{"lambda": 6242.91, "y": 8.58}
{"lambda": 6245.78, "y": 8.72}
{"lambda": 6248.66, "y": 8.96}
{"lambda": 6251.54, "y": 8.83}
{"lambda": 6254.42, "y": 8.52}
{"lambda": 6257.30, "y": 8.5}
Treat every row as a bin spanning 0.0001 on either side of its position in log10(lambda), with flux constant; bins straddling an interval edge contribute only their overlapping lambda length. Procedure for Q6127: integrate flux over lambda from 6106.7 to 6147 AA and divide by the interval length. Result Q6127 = 8.79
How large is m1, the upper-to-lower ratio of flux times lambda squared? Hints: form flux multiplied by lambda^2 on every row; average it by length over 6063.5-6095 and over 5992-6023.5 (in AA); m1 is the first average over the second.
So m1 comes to 1.02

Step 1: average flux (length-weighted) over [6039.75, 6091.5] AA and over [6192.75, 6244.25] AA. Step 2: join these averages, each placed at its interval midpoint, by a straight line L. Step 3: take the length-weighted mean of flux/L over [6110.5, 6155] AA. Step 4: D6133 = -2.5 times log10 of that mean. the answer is 0.03 mag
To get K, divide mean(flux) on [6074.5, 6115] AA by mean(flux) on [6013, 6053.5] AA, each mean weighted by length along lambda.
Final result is 0.96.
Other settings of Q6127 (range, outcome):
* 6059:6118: 8.95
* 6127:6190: 8.8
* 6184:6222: 8.79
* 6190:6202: 8.54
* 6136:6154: 8.67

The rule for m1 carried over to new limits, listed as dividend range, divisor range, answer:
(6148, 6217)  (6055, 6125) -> 1.01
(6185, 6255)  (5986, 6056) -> 1.02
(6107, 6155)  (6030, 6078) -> 0.97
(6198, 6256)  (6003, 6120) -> 1.03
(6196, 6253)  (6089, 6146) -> 1.04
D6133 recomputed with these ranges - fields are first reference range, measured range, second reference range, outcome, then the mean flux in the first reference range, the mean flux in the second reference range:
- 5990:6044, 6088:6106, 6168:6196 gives 0.01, 9.25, 8.81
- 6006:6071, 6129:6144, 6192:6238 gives 0.02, 9.24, 8.86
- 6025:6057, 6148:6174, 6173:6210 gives 0.03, 9.35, 8.77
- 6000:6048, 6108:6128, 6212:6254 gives 0.04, 9.29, 8.91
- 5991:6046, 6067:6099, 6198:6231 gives 0.01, 9.27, 8.91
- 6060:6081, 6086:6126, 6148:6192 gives 0.02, 9.16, 8.78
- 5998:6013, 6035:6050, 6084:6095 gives -0.05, 9.19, 8.99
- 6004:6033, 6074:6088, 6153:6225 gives 0.01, 9.17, 8.8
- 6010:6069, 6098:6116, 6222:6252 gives 0.05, 9.24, 8.89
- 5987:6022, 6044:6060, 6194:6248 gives -0.02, 9.15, 8.84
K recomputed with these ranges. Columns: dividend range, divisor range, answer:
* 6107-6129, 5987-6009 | 0.95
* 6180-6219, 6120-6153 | 1.00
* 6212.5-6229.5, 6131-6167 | 1.04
